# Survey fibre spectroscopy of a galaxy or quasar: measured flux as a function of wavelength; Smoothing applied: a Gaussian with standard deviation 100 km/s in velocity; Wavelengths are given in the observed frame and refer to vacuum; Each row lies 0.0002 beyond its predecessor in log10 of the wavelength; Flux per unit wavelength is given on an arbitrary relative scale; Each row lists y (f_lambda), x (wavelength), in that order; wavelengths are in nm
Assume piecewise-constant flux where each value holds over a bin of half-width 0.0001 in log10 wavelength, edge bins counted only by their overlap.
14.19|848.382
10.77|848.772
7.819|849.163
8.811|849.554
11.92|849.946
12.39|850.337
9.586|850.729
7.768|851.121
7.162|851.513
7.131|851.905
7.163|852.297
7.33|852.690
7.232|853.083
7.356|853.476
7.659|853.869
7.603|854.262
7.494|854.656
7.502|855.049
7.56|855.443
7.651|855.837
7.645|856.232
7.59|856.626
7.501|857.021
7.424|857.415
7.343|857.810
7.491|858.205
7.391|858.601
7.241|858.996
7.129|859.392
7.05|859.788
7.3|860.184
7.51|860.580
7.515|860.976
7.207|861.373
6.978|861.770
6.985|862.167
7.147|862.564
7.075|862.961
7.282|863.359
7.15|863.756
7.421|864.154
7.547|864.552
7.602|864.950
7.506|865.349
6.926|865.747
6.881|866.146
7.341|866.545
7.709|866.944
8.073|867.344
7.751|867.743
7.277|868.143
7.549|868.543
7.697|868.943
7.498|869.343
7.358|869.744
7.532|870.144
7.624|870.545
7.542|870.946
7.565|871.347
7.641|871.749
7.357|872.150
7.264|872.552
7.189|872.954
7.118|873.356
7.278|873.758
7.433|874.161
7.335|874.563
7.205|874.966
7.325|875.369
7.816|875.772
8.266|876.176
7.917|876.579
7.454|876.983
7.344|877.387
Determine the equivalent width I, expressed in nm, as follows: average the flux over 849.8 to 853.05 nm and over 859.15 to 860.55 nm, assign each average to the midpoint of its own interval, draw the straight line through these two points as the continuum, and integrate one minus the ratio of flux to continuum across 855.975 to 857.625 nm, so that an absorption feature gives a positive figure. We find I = 0.04 nm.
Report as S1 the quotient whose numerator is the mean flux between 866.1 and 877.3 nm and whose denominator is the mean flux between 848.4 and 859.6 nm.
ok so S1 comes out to 0.92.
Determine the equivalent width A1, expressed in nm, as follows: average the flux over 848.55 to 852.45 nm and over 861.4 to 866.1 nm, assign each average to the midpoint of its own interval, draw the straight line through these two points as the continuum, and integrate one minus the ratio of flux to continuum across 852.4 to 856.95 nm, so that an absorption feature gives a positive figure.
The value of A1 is 0.54 nm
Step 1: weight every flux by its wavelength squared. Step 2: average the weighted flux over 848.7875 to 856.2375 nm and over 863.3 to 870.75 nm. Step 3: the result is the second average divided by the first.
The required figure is 0.9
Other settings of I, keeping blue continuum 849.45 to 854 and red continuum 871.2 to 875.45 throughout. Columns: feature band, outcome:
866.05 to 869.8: 0.04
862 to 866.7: 0.34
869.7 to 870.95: -0.01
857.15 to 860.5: 0.32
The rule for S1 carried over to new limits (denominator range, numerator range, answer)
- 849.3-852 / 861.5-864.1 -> 0.77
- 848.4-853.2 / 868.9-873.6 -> 0.83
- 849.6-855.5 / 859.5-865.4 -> 0.89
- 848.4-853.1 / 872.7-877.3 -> 0.83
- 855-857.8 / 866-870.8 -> 1.00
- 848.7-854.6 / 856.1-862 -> 0.87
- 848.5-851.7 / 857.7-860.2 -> 0.75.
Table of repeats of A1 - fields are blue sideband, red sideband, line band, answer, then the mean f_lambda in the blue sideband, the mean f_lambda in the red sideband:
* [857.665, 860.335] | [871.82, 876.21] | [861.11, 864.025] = 0.07 nm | 7.27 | 7.39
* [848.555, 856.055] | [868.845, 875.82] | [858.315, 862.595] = 0.39 nm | 8.32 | 7.42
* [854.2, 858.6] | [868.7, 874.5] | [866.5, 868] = -0.06 nm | 7.52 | 7.43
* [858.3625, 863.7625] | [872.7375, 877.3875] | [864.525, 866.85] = 0.00 nm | 7.22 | 7.48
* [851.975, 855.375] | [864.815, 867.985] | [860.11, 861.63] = 0.01 nm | 7.41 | 7.47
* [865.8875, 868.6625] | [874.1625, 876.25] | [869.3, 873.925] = 0.06 nm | 7.5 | 7.53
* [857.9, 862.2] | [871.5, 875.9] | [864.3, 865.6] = -0.04 nm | 7.27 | 7.36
